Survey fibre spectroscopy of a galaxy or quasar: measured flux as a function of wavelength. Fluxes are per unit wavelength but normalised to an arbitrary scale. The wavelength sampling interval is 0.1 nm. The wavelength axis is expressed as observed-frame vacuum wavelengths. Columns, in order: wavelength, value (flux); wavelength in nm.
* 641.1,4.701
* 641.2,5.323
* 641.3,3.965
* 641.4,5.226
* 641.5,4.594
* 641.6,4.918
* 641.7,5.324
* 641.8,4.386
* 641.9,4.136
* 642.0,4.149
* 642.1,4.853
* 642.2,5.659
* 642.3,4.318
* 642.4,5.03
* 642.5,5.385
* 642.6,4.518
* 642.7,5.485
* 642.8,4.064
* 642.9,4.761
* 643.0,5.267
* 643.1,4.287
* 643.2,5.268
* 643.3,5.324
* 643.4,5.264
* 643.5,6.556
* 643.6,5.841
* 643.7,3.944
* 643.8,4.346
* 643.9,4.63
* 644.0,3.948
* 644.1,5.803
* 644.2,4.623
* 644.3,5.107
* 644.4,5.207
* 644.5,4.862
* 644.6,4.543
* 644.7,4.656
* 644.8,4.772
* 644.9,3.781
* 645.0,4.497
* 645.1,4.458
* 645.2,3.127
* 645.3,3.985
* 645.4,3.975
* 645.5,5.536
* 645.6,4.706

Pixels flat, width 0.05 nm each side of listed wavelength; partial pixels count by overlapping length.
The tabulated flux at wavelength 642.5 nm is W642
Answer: 5.385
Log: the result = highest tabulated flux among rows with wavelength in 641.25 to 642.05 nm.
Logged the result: 5.324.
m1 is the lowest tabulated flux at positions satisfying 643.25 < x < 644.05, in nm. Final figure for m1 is 3.944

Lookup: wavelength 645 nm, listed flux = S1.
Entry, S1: 4.497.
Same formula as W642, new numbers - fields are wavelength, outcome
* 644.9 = 3.781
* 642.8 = 4.064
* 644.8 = 4.772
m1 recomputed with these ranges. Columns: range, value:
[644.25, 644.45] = 5.107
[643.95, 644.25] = 3.948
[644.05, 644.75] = 4.543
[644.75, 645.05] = 3.781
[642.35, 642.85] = 4.064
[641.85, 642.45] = 4.136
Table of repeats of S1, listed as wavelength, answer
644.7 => 4.656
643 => 5.267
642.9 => 4.761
